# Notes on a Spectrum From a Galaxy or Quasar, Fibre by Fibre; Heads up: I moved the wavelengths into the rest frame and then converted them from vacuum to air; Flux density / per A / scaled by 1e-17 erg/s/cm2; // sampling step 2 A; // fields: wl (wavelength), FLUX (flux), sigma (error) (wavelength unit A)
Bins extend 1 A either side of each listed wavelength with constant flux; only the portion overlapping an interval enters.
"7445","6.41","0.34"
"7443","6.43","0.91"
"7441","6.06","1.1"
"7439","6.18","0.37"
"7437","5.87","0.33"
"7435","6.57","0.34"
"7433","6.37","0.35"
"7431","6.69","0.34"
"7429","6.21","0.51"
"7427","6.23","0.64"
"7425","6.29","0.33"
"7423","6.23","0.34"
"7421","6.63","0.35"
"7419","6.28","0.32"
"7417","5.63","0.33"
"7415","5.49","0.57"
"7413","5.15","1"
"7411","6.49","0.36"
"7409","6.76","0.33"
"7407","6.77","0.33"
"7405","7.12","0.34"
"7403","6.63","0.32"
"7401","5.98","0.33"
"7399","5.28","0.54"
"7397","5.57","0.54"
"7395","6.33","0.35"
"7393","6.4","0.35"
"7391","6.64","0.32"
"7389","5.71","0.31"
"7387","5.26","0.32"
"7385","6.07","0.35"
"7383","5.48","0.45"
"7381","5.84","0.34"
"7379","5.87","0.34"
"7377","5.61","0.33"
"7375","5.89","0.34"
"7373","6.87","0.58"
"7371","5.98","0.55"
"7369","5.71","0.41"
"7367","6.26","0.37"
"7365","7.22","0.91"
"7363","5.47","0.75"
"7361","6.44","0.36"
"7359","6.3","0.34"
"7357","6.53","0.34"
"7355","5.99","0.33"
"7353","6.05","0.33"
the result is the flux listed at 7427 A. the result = 6.23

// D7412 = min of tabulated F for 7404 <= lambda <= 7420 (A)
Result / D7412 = 5.15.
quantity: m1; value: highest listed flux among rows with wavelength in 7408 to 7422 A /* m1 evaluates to 6.76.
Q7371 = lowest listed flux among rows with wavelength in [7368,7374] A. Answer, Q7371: 5.71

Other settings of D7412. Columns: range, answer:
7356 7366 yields 5.47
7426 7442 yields 5.87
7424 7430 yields 6.21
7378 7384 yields 5.48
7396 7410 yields 5.28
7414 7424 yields 5.49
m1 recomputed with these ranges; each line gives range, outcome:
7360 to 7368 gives 7.22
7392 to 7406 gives 7.12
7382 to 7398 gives 6.64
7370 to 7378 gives 6.87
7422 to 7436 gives 6.69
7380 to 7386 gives 6.07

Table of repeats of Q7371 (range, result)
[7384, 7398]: 5.26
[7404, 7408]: 6.77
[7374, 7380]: 5.61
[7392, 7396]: 6.33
